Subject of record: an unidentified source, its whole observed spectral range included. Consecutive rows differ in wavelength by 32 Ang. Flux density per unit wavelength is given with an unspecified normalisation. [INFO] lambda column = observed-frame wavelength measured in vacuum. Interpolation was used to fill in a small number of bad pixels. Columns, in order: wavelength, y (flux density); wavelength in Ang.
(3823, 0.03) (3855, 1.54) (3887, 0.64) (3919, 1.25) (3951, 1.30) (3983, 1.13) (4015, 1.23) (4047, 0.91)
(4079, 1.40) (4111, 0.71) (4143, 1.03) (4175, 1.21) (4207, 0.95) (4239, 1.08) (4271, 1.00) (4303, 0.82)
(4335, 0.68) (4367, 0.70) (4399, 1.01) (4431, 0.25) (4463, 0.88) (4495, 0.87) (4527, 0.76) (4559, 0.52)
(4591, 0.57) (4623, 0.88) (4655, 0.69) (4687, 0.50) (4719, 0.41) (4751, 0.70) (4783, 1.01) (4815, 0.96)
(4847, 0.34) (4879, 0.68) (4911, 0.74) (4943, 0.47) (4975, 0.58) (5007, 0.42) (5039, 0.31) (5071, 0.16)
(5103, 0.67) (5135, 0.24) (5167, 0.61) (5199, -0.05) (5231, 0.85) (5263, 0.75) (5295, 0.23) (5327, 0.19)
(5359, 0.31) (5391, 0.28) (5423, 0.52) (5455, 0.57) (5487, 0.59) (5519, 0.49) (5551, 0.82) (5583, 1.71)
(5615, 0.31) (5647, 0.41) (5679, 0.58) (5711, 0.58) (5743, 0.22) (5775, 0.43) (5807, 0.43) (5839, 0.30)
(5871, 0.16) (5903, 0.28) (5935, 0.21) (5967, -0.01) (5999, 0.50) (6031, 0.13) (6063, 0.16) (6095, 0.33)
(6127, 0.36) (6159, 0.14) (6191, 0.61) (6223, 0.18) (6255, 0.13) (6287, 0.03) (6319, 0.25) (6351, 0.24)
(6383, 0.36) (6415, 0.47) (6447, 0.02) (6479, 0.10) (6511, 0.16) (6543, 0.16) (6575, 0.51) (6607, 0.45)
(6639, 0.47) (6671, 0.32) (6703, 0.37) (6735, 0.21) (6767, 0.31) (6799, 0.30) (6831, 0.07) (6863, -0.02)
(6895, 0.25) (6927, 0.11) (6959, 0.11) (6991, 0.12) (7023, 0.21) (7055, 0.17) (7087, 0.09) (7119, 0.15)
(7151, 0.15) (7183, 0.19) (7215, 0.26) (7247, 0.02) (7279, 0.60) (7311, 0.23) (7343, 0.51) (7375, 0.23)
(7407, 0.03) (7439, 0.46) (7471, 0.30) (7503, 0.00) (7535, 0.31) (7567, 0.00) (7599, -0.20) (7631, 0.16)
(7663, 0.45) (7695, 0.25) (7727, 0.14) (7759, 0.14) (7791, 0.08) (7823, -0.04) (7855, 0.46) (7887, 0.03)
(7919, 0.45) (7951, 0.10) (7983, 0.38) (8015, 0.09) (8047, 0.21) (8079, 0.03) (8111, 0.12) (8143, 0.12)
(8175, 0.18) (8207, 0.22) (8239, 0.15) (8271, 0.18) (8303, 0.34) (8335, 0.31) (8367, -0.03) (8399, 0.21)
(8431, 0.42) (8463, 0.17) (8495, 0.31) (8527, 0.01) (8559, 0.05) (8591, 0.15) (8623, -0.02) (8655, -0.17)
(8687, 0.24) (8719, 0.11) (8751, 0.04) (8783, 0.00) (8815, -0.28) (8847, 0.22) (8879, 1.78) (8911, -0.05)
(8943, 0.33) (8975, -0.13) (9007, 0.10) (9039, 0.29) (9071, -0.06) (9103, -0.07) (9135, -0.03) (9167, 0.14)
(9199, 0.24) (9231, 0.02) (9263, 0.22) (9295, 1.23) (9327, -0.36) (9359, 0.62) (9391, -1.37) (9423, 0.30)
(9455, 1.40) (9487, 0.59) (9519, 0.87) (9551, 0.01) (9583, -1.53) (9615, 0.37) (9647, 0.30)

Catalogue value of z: 1.492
